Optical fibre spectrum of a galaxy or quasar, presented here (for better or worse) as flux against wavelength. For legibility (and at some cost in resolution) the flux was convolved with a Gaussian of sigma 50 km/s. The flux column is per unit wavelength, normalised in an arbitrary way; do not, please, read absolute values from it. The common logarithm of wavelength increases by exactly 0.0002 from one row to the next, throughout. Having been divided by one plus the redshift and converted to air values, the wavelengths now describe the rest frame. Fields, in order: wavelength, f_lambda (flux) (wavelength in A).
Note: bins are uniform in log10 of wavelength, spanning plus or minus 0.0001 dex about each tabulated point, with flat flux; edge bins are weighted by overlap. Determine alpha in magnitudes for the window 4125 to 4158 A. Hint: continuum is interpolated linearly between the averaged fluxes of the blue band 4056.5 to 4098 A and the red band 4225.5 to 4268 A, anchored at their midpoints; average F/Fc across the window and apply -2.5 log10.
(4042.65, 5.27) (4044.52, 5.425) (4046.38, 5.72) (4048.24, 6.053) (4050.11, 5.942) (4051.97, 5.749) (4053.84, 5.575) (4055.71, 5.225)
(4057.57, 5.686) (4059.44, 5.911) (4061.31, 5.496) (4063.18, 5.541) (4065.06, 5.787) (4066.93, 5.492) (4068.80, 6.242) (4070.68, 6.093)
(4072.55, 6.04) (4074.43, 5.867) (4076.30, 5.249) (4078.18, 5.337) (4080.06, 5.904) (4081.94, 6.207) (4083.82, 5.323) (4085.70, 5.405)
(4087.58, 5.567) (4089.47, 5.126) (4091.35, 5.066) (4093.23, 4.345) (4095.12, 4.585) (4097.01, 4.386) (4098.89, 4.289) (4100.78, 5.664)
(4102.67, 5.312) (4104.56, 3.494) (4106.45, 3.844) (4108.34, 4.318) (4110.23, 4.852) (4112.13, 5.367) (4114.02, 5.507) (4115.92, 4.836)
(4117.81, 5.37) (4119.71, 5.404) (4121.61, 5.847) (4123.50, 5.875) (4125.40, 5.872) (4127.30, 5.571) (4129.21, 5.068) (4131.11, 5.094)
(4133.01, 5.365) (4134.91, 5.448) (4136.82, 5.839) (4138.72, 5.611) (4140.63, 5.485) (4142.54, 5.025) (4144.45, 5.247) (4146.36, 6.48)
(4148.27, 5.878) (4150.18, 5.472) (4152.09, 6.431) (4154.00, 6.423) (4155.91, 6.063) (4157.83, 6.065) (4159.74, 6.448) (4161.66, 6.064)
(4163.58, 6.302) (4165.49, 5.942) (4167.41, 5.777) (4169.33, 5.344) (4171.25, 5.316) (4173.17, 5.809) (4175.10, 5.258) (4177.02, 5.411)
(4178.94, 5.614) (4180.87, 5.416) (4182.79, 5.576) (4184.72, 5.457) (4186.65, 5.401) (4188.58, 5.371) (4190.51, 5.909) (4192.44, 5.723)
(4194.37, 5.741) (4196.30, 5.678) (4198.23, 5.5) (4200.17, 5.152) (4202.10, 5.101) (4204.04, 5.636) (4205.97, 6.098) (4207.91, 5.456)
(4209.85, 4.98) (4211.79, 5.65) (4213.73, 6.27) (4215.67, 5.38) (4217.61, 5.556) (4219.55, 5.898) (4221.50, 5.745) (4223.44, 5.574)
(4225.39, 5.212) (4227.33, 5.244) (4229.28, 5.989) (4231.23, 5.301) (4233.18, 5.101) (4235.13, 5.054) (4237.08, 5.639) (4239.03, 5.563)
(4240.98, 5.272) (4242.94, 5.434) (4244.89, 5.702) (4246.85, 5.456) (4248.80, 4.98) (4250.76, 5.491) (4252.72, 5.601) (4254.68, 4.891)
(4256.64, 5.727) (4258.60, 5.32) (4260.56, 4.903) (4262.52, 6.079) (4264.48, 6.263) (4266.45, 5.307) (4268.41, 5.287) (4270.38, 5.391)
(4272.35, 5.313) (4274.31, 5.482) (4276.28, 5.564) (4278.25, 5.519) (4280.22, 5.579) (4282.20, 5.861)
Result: -0.042 mag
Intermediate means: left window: 5.48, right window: 5.44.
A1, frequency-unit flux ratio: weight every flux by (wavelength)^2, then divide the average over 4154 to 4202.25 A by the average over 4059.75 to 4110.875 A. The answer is 1.14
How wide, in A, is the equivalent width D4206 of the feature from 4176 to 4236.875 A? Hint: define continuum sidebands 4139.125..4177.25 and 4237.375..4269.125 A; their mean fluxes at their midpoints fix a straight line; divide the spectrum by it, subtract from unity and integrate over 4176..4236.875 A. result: 1.2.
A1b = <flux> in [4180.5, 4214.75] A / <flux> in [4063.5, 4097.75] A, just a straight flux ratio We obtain 1.02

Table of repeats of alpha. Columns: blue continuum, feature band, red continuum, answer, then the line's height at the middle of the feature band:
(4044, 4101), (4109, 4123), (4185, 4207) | 0.04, 5.52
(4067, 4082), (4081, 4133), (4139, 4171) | 0.15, 5.85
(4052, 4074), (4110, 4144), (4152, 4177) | 0.08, 5.84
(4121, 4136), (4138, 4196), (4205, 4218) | -0.03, 5.57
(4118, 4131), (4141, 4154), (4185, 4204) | -0.05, 5.54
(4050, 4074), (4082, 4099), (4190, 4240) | 0.14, 5.71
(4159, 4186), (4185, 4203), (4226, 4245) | 0.02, 5.59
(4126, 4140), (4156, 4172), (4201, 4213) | -0.09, 5.46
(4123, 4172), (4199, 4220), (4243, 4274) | 0.01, 5.58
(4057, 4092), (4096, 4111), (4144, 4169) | 0.27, 5.79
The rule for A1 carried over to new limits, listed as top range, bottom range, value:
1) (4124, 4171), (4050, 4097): 1.08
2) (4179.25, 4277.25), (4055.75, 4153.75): 1.08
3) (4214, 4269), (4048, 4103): 1.08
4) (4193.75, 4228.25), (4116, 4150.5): 1.04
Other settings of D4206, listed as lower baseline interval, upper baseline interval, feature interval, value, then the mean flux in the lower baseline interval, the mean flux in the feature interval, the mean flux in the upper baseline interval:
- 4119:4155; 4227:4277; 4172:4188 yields 0.25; 5.66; 5.49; 5.44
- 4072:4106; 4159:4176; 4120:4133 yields -0.18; 5.15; 5.53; 5.8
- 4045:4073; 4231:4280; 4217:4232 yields -0.23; 5.76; 5.57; 5.43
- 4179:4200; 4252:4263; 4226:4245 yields 0.11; 5.56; 5.41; 5.39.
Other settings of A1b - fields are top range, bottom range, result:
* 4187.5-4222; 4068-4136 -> 1.07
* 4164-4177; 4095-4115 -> 1.19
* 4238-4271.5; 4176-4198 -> 0.98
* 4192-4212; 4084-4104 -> 1.11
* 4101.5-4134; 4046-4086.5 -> 0.90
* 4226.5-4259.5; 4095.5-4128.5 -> 1.07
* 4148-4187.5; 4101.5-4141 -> 1.11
